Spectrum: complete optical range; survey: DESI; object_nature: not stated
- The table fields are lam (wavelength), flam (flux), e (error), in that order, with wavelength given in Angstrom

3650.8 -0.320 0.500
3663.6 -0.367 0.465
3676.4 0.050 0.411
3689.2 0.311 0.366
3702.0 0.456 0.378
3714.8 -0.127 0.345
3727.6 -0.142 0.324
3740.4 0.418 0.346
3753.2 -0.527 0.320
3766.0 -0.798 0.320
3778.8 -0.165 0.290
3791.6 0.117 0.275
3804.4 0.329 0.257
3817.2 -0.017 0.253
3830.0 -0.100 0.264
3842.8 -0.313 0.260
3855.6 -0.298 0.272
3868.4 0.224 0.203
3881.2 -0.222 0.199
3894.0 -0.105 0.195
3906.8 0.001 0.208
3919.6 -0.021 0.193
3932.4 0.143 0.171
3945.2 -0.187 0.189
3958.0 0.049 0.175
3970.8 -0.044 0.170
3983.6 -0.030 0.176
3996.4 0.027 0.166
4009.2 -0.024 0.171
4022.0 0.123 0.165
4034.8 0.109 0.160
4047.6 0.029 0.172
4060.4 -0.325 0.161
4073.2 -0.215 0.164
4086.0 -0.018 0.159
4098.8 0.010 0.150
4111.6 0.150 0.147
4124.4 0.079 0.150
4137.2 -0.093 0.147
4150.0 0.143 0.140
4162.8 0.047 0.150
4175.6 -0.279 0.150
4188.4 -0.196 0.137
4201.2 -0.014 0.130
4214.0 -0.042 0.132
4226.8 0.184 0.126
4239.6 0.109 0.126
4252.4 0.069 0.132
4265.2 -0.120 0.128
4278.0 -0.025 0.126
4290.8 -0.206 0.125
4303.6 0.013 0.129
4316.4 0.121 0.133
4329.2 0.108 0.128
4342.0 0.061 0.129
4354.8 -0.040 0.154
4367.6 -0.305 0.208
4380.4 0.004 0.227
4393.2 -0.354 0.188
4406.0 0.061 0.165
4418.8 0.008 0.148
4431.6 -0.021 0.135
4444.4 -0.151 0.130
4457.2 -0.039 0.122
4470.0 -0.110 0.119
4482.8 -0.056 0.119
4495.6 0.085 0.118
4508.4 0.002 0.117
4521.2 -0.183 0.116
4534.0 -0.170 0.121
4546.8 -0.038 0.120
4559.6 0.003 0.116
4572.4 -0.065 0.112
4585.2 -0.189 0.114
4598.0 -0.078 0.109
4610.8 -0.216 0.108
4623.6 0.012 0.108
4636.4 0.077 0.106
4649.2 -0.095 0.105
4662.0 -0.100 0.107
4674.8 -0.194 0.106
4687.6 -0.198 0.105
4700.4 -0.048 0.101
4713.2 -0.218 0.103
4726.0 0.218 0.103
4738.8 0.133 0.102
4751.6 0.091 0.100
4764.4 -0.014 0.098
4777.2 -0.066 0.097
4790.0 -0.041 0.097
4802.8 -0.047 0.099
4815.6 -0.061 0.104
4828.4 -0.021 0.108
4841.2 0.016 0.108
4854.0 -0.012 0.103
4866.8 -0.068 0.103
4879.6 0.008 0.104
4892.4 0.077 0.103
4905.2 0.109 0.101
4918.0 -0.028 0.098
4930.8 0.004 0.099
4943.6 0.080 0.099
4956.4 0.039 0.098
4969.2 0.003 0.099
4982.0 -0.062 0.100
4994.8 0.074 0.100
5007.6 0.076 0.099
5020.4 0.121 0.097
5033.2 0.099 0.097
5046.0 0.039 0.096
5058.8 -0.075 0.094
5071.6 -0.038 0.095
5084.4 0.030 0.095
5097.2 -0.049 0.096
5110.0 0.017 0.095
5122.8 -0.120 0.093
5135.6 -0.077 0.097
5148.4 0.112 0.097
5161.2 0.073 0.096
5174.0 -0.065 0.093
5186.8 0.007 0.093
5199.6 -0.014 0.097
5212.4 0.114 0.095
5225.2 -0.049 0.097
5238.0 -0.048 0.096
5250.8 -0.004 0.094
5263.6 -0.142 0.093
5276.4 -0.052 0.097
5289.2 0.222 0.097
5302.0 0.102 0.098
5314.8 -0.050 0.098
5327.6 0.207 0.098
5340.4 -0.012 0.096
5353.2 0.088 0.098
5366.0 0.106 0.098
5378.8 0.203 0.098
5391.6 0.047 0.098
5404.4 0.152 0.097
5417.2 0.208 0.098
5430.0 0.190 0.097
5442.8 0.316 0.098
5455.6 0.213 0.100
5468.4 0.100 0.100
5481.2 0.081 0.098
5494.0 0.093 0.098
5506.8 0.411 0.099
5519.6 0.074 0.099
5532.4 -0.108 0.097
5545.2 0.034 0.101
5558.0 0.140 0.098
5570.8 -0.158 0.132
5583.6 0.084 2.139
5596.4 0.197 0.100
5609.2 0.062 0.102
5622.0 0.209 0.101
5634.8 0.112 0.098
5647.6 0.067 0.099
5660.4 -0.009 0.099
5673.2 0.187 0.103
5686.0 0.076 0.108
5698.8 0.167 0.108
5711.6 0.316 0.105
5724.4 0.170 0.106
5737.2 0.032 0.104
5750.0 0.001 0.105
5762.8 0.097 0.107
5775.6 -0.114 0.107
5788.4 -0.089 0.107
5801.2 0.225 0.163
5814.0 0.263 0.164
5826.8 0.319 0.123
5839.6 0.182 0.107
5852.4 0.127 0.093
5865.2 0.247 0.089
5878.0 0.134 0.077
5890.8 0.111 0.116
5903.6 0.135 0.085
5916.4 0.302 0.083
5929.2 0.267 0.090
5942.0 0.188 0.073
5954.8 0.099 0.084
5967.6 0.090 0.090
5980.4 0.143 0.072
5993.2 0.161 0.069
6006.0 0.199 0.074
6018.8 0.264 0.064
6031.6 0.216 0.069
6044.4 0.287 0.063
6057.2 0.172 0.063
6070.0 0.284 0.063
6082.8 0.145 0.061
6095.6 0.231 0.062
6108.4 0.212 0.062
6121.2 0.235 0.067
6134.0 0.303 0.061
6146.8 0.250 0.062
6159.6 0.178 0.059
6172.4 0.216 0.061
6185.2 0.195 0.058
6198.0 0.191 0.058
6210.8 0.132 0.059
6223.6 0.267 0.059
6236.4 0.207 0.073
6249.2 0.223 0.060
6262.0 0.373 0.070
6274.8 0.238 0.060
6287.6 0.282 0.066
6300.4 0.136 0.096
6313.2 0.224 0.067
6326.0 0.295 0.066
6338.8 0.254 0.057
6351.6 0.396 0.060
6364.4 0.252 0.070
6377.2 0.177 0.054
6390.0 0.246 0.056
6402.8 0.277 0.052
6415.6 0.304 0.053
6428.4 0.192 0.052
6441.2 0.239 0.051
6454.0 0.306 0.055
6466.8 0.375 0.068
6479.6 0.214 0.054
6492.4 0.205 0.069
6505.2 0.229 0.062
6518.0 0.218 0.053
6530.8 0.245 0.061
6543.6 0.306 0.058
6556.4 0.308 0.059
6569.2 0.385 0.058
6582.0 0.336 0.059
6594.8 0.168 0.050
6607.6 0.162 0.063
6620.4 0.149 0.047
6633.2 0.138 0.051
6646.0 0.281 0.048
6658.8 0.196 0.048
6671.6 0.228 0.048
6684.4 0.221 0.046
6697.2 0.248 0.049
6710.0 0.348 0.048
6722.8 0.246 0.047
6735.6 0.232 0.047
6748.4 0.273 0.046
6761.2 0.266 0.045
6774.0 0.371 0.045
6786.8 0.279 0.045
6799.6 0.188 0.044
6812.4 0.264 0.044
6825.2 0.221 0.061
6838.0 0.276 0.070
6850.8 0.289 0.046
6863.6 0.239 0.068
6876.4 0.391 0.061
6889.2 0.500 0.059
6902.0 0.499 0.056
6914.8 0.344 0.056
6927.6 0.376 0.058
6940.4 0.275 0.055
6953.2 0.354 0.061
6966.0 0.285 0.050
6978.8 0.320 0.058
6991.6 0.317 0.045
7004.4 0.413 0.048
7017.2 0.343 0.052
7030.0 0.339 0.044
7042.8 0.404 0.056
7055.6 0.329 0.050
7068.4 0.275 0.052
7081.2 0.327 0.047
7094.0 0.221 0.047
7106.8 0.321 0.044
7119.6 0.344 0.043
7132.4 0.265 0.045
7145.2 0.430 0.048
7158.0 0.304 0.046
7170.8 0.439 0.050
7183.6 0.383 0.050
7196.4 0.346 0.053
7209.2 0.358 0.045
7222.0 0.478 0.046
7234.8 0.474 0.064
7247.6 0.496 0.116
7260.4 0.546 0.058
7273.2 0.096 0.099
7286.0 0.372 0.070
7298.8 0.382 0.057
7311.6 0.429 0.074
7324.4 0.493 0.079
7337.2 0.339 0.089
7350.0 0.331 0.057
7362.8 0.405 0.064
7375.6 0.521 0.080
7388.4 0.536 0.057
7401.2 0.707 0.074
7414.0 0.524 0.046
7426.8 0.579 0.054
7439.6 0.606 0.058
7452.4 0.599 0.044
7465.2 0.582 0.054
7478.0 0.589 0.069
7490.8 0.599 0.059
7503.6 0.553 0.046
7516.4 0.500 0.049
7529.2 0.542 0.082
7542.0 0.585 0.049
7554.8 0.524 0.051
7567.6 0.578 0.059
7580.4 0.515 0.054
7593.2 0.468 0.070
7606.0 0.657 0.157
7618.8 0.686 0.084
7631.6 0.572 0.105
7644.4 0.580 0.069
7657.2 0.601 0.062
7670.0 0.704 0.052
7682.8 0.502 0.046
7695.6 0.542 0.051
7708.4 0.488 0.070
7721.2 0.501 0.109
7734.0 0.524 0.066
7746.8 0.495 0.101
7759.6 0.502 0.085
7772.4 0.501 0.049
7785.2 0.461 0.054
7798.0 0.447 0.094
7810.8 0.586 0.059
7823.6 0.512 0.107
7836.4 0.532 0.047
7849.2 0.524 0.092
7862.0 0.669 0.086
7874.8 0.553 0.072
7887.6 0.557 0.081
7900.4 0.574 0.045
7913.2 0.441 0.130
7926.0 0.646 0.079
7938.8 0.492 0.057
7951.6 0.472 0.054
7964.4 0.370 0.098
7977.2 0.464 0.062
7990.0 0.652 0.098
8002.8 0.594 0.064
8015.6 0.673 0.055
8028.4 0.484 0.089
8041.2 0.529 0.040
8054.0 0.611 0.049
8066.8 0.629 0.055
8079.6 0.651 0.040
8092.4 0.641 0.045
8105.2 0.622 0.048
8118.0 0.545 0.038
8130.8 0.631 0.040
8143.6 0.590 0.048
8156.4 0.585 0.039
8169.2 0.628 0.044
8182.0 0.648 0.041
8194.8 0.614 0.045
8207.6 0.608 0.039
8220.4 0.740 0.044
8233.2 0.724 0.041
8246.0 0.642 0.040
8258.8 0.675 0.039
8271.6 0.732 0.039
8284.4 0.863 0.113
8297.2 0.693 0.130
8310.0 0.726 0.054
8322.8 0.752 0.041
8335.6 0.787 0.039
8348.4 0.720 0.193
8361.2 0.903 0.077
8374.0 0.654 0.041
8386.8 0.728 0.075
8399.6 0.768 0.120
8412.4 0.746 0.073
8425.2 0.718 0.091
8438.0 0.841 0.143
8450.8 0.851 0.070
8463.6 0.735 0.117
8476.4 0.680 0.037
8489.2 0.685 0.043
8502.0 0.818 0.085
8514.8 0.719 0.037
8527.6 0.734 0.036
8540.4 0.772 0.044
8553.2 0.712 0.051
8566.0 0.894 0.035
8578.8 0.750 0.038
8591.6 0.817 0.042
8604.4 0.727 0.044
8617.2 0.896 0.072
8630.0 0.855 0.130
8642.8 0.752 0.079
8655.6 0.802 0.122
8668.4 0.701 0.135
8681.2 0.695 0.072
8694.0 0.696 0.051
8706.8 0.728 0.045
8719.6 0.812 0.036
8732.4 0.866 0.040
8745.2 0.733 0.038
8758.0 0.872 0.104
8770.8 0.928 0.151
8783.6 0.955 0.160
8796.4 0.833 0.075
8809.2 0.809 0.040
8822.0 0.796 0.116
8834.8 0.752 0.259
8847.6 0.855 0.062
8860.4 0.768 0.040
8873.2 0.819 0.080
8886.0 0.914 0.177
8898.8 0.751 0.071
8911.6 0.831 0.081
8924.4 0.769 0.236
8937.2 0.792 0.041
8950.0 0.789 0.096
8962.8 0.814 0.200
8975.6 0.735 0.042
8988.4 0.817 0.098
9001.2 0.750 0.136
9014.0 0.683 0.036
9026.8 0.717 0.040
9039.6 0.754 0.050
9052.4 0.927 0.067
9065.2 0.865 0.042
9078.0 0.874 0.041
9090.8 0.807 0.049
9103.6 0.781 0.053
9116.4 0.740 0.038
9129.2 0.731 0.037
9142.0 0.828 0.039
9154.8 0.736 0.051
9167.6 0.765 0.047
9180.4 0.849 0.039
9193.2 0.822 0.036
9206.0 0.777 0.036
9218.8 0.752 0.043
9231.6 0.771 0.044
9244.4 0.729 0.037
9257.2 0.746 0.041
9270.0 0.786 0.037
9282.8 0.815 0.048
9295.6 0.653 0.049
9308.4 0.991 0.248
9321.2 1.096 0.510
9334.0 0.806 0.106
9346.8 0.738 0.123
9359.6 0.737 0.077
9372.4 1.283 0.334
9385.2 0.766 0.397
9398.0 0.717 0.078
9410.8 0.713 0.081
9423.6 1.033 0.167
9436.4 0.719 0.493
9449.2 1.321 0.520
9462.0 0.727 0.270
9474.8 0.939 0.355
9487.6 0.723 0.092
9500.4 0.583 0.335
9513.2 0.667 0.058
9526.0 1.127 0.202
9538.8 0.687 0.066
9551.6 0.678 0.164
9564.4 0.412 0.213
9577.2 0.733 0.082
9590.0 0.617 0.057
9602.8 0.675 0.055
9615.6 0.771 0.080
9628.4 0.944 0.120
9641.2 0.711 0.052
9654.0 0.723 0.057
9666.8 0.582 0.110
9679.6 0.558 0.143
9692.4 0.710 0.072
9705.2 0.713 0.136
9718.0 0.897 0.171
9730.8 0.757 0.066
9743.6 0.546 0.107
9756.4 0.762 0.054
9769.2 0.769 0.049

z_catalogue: 0.850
